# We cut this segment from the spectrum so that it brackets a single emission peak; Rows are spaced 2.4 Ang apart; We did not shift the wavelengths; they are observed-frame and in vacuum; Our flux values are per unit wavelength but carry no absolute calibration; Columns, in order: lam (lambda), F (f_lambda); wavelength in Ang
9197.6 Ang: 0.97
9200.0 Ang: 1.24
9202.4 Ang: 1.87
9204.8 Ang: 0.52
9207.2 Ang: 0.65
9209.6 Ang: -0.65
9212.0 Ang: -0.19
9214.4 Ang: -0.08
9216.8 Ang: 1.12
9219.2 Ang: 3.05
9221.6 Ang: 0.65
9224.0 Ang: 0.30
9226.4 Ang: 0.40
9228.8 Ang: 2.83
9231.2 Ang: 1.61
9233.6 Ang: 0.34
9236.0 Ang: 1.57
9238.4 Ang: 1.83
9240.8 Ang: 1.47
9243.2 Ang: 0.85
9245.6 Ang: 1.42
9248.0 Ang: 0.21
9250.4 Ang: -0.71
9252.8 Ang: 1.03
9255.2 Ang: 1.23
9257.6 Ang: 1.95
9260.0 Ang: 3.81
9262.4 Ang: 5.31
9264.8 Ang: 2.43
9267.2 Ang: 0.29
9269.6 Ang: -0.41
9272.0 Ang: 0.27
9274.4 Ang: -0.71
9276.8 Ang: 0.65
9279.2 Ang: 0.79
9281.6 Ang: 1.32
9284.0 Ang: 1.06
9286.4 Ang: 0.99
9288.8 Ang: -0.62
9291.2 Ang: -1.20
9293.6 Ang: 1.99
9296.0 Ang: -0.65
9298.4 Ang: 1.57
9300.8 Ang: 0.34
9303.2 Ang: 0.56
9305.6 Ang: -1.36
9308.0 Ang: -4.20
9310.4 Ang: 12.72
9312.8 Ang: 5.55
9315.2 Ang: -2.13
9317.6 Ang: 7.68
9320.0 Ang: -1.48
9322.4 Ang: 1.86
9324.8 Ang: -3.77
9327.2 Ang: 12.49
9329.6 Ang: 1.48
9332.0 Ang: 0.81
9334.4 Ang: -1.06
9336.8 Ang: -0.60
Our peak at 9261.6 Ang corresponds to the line H-gamma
